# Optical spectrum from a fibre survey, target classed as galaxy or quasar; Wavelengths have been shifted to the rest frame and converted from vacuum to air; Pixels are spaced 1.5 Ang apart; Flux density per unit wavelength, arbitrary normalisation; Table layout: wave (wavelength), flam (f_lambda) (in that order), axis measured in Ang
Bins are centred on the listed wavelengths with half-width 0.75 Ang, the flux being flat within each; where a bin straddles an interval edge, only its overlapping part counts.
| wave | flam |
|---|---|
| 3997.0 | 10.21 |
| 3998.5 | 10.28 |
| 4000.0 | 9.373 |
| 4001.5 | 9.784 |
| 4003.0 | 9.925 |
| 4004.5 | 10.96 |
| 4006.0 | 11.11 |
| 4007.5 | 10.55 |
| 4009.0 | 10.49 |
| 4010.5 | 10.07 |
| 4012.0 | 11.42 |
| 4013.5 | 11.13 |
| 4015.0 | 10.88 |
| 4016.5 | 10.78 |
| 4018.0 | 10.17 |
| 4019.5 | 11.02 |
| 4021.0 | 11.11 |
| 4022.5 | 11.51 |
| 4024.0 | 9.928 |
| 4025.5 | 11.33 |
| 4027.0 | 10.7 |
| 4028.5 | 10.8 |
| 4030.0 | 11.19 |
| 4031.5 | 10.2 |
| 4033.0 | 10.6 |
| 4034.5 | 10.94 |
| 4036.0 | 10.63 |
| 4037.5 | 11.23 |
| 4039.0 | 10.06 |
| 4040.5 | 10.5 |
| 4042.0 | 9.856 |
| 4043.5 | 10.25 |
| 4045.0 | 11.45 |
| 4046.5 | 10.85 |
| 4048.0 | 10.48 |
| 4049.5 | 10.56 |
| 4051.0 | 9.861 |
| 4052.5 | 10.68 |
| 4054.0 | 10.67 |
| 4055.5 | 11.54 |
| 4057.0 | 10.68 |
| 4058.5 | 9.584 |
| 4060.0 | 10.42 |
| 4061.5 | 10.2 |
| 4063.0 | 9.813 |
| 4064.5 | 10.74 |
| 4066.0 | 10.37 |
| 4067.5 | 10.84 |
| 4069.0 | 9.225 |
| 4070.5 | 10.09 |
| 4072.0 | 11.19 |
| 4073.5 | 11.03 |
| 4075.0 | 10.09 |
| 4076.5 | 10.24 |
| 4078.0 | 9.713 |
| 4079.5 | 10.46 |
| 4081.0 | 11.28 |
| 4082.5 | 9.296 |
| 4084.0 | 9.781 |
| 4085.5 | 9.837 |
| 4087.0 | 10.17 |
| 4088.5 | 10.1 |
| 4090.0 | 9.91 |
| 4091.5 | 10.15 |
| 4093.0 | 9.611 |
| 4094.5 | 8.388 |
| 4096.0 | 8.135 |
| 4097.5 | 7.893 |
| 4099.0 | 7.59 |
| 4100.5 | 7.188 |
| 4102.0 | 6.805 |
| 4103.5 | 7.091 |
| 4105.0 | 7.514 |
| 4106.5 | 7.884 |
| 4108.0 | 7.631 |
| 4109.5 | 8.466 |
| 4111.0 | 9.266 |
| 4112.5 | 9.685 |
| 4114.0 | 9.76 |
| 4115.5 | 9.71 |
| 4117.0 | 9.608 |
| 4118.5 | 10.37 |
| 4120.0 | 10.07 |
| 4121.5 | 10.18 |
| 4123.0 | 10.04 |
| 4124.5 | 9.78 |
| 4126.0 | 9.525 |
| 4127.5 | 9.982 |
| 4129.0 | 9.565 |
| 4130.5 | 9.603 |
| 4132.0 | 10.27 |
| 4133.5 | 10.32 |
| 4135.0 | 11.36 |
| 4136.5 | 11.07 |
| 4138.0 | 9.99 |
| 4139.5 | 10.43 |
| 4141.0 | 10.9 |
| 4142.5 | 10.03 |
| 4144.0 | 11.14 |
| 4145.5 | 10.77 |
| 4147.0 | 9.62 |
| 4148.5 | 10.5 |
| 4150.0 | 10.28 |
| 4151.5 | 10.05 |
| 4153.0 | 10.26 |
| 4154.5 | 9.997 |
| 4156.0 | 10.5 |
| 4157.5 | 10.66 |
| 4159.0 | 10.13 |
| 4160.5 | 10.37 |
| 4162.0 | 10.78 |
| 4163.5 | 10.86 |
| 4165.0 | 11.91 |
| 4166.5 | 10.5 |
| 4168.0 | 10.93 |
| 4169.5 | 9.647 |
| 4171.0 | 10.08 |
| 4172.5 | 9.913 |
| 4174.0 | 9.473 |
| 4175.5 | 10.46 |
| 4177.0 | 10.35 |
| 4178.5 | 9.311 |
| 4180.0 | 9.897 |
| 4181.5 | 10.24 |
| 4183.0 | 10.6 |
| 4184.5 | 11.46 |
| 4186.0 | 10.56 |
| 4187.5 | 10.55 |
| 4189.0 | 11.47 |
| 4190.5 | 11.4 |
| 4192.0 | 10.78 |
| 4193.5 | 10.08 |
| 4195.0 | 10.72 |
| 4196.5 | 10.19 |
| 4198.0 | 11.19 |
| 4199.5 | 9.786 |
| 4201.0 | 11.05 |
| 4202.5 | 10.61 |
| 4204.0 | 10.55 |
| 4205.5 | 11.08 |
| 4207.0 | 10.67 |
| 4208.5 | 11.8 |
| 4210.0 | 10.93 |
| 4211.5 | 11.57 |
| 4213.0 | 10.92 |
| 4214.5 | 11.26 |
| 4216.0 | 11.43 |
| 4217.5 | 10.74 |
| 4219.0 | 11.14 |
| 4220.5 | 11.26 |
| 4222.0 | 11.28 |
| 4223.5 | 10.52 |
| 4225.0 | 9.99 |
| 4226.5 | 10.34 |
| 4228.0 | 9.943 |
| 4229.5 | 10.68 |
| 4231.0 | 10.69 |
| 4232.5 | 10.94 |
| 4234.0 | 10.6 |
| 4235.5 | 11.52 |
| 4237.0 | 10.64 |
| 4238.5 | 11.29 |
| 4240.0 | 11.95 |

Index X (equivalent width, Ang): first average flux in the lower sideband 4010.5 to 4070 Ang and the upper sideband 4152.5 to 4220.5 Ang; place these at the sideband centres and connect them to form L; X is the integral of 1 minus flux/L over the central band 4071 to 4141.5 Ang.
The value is 7.16 Ang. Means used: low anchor 10.6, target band 9.55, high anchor 10.6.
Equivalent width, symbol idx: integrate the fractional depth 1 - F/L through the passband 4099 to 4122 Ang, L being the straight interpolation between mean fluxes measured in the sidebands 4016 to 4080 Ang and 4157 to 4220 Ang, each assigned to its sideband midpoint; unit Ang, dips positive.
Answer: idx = 4.1 Ang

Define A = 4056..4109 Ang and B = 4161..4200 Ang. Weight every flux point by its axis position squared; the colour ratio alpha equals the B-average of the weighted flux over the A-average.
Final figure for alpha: 1.2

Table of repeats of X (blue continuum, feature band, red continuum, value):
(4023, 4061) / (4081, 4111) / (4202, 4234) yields 5.6 Ang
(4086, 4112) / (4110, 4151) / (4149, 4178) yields -3.2 Ang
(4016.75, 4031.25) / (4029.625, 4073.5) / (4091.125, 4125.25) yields -1.5 Ang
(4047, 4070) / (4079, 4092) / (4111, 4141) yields 0.2 Ang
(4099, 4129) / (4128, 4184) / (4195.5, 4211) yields -3.1 Ang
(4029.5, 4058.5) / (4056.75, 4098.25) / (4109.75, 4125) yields 1.1 Ang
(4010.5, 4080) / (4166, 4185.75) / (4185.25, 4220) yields 1.1 Ang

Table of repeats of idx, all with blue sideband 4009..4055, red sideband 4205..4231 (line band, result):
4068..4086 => 0.9 Ang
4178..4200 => 0.6 Ang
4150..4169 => 0.5 Ang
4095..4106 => 3.4 Ang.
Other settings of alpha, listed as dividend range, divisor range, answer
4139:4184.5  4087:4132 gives 1.17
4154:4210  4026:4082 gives 1.07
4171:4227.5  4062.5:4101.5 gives 1.16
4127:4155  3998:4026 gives 1.04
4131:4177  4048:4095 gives 1.06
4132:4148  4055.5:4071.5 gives 1.07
